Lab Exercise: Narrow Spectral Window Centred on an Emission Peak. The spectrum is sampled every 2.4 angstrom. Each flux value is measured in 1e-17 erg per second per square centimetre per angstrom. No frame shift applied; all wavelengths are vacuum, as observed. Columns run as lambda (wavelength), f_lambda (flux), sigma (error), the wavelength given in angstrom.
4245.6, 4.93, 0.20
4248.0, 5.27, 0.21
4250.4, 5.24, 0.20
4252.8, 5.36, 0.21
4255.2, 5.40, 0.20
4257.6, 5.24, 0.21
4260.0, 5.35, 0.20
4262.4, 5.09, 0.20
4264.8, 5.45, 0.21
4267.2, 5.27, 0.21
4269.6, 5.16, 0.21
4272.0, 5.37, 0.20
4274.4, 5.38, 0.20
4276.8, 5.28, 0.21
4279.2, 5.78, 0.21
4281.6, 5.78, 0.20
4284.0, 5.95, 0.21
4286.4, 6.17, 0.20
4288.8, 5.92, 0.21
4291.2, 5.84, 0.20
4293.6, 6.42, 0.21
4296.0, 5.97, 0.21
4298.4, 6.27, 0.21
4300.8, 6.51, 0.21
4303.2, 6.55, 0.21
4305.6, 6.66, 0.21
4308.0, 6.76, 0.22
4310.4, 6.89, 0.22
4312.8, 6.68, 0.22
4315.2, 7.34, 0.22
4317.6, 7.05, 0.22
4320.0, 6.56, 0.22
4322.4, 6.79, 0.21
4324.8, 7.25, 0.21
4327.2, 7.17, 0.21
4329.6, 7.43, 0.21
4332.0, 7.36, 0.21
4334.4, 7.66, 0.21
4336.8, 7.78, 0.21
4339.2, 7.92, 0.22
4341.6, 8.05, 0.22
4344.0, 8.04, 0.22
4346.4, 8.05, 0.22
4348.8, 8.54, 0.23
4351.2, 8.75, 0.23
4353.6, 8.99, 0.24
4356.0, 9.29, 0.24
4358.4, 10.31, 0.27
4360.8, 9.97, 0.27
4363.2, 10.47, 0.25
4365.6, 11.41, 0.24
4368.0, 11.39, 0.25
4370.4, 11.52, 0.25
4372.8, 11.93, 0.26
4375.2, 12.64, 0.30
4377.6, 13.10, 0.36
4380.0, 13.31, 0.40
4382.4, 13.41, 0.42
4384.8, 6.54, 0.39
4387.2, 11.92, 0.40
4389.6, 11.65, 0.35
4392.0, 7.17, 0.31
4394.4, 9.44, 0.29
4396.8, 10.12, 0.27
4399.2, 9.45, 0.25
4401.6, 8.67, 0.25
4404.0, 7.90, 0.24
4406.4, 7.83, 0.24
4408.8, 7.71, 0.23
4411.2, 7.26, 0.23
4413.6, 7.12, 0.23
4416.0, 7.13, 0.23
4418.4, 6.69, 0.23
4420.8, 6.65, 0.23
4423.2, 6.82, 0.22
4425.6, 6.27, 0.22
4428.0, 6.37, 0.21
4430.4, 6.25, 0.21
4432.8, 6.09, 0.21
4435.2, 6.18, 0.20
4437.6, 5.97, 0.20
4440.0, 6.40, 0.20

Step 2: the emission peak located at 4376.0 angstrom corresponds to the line C IV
